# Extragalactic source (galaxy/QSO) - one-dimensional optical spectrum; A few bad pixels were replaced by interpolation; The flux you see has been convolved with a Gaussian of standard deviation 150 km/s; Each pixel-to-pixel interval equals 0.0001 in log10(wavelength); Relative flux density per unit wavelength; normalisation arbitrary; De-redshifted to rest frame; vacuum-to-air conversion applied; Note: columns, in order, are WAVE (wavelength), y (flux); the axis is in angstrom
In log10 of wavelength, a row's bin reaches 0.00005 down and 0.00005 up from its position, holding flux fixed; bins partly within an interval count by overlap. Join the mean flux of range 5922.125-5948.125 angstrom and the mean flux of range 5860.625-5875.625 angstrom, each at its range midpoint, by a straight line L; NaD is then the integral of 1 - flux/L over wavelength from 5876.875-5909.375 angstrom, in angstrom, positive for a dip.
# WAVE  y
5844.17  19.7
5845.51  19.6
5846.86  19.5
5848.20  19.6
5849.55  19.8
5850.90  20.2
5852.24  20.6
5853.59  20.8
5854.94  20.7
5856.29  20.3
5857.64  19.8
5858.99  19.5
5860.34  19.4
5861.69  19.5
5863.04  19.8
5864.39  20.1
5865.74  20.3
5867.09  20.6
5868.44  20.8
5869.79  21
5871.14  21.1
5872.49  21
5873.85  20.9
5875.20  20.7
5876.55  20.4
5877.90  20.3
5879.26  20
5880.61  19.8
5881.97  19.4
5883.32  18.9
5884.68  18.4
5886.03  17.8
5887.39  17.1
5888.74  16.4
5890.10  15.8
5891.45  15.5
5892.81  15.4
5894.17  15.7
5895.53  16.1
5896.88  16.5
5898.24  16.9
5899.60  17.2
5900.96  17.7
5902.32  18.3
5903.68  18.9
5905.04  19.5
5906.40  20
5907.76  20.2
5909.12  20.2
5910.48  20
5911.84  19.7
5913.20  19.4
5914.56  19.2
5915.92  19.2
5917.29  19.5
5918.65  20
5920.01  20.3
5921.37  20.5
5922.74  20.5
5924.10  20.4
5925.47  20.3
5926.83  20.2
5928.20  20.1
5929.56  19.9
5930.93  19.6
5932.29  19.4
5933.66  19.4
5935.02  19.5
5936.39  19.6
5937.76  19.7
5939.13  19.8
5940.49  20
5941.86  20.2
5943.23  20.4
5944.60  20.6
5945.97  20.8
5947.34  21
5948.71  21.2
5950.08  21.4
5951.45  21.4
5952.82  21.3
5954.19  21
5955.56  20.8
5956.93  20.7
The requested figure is 3.74 angstrom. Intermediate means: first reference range 20.5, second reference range 20.1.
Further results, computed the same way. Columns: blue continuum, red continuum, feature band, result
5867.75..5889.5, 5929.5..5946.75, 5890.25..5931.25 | 1.9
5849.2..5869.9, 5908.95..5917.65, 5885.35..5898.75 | 2.4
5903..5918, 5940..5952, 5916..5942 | 0.4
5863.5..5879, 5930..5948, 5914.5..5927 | 0.1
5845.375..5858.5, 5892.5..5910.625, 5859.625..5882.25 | -1.2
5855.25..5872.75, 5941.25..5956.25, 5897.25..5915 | 1.4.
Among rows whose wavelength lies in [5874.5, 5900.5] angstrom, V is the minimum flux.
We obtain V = 15.4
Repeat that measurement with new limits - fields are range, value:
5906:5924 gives 19.2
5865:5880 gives 20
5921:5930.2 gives 19.9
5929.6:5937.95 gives 19.4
